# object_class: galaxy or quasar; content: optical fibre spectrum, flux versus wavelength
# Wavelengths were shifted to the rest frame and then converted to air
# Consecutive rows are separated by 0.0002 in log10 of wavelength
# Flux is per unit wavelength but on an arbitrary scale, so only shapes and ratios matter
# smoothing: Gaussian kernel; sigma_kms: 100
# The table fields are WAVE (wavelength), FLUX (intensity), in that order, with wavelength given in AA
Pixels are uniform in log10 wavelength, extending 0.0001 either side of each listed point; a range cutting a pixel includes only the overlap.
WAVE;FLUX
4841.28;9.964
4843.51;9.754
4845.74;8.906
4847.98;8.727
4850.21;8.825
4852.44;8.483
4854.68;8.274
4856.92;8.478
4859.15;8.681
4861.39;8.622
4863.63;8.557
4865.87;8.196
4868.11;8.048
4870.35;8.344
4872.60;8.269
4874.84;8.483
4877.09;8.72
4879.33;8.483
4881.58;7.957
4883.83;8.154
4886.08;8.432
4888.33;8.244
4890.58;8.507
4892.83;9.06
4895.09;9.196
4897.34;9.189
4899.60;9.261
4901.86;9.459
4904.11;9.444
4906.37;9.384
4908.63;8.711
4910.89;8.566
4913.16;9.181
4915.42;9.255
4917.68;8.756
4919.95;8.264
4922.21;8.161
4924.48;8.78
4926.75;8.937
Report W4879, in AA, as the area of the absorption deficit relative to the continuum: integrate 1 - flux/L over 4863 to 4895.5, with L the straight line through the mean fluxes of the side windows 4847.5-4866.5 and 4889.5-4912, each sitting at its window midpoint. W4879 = 1.4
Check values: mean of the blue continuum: 8.54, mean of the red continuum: 9.08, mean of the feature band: 8.42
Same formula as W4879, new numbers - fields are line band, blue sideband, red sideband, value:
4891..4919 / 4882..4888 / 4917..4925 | -2.48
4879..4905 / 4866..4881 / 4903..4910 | 0.08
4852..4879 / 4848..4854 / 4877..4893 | 0.34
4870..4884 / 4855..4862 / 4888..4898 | 0.59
